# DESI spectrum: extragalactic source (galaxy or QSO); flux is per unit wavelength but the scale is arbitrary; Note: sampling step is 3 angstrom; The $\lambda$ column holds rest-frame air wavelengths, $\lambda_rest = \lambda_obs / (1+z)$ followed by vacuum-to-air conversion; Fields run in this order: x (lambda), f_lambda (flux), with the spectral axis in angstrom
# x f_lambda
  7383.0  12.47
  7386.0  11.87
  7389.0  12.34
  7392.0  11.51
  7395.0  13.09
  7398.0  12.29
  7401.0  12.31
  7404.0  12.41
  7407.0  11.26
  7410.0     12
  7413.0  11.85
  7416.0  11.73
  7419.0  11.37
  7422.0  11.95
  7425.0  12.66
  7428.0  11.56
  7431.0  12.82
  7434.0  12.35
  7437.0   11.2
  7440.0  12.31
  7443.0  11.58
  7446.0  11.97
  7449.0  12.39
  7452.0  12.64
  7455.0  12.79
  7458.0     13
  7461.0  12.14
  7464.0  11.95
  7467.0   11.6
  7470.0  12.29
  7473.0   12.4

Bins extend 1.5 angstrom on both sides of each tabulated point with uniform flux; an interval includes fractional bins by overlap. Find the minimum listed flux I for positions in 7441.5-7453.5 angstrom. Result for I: 11.58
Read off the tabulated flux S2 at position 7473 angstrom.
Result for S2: 12.4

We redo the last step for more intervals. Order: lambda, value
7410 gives 12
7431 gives 12.82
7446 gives 11.97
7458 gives 13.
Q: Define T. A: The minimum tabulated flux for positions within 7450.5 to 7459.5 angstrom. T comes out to 12.64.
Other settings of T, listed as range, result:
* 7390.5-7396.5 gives 11.51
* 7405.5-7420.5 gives 11.26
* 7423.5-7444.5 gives 11.2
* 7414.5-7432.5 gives 11.37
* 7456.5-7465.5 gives 11.95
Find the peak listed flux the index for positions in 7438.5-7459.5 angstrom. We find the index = 13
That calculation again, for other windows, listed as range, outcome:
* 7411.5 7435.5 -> 12.82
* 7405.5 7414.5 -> 12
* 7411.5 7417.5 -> 11.85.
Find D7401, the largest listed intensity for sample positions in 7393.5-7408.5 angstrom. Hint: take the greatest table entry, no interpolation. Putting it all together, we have 13.09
